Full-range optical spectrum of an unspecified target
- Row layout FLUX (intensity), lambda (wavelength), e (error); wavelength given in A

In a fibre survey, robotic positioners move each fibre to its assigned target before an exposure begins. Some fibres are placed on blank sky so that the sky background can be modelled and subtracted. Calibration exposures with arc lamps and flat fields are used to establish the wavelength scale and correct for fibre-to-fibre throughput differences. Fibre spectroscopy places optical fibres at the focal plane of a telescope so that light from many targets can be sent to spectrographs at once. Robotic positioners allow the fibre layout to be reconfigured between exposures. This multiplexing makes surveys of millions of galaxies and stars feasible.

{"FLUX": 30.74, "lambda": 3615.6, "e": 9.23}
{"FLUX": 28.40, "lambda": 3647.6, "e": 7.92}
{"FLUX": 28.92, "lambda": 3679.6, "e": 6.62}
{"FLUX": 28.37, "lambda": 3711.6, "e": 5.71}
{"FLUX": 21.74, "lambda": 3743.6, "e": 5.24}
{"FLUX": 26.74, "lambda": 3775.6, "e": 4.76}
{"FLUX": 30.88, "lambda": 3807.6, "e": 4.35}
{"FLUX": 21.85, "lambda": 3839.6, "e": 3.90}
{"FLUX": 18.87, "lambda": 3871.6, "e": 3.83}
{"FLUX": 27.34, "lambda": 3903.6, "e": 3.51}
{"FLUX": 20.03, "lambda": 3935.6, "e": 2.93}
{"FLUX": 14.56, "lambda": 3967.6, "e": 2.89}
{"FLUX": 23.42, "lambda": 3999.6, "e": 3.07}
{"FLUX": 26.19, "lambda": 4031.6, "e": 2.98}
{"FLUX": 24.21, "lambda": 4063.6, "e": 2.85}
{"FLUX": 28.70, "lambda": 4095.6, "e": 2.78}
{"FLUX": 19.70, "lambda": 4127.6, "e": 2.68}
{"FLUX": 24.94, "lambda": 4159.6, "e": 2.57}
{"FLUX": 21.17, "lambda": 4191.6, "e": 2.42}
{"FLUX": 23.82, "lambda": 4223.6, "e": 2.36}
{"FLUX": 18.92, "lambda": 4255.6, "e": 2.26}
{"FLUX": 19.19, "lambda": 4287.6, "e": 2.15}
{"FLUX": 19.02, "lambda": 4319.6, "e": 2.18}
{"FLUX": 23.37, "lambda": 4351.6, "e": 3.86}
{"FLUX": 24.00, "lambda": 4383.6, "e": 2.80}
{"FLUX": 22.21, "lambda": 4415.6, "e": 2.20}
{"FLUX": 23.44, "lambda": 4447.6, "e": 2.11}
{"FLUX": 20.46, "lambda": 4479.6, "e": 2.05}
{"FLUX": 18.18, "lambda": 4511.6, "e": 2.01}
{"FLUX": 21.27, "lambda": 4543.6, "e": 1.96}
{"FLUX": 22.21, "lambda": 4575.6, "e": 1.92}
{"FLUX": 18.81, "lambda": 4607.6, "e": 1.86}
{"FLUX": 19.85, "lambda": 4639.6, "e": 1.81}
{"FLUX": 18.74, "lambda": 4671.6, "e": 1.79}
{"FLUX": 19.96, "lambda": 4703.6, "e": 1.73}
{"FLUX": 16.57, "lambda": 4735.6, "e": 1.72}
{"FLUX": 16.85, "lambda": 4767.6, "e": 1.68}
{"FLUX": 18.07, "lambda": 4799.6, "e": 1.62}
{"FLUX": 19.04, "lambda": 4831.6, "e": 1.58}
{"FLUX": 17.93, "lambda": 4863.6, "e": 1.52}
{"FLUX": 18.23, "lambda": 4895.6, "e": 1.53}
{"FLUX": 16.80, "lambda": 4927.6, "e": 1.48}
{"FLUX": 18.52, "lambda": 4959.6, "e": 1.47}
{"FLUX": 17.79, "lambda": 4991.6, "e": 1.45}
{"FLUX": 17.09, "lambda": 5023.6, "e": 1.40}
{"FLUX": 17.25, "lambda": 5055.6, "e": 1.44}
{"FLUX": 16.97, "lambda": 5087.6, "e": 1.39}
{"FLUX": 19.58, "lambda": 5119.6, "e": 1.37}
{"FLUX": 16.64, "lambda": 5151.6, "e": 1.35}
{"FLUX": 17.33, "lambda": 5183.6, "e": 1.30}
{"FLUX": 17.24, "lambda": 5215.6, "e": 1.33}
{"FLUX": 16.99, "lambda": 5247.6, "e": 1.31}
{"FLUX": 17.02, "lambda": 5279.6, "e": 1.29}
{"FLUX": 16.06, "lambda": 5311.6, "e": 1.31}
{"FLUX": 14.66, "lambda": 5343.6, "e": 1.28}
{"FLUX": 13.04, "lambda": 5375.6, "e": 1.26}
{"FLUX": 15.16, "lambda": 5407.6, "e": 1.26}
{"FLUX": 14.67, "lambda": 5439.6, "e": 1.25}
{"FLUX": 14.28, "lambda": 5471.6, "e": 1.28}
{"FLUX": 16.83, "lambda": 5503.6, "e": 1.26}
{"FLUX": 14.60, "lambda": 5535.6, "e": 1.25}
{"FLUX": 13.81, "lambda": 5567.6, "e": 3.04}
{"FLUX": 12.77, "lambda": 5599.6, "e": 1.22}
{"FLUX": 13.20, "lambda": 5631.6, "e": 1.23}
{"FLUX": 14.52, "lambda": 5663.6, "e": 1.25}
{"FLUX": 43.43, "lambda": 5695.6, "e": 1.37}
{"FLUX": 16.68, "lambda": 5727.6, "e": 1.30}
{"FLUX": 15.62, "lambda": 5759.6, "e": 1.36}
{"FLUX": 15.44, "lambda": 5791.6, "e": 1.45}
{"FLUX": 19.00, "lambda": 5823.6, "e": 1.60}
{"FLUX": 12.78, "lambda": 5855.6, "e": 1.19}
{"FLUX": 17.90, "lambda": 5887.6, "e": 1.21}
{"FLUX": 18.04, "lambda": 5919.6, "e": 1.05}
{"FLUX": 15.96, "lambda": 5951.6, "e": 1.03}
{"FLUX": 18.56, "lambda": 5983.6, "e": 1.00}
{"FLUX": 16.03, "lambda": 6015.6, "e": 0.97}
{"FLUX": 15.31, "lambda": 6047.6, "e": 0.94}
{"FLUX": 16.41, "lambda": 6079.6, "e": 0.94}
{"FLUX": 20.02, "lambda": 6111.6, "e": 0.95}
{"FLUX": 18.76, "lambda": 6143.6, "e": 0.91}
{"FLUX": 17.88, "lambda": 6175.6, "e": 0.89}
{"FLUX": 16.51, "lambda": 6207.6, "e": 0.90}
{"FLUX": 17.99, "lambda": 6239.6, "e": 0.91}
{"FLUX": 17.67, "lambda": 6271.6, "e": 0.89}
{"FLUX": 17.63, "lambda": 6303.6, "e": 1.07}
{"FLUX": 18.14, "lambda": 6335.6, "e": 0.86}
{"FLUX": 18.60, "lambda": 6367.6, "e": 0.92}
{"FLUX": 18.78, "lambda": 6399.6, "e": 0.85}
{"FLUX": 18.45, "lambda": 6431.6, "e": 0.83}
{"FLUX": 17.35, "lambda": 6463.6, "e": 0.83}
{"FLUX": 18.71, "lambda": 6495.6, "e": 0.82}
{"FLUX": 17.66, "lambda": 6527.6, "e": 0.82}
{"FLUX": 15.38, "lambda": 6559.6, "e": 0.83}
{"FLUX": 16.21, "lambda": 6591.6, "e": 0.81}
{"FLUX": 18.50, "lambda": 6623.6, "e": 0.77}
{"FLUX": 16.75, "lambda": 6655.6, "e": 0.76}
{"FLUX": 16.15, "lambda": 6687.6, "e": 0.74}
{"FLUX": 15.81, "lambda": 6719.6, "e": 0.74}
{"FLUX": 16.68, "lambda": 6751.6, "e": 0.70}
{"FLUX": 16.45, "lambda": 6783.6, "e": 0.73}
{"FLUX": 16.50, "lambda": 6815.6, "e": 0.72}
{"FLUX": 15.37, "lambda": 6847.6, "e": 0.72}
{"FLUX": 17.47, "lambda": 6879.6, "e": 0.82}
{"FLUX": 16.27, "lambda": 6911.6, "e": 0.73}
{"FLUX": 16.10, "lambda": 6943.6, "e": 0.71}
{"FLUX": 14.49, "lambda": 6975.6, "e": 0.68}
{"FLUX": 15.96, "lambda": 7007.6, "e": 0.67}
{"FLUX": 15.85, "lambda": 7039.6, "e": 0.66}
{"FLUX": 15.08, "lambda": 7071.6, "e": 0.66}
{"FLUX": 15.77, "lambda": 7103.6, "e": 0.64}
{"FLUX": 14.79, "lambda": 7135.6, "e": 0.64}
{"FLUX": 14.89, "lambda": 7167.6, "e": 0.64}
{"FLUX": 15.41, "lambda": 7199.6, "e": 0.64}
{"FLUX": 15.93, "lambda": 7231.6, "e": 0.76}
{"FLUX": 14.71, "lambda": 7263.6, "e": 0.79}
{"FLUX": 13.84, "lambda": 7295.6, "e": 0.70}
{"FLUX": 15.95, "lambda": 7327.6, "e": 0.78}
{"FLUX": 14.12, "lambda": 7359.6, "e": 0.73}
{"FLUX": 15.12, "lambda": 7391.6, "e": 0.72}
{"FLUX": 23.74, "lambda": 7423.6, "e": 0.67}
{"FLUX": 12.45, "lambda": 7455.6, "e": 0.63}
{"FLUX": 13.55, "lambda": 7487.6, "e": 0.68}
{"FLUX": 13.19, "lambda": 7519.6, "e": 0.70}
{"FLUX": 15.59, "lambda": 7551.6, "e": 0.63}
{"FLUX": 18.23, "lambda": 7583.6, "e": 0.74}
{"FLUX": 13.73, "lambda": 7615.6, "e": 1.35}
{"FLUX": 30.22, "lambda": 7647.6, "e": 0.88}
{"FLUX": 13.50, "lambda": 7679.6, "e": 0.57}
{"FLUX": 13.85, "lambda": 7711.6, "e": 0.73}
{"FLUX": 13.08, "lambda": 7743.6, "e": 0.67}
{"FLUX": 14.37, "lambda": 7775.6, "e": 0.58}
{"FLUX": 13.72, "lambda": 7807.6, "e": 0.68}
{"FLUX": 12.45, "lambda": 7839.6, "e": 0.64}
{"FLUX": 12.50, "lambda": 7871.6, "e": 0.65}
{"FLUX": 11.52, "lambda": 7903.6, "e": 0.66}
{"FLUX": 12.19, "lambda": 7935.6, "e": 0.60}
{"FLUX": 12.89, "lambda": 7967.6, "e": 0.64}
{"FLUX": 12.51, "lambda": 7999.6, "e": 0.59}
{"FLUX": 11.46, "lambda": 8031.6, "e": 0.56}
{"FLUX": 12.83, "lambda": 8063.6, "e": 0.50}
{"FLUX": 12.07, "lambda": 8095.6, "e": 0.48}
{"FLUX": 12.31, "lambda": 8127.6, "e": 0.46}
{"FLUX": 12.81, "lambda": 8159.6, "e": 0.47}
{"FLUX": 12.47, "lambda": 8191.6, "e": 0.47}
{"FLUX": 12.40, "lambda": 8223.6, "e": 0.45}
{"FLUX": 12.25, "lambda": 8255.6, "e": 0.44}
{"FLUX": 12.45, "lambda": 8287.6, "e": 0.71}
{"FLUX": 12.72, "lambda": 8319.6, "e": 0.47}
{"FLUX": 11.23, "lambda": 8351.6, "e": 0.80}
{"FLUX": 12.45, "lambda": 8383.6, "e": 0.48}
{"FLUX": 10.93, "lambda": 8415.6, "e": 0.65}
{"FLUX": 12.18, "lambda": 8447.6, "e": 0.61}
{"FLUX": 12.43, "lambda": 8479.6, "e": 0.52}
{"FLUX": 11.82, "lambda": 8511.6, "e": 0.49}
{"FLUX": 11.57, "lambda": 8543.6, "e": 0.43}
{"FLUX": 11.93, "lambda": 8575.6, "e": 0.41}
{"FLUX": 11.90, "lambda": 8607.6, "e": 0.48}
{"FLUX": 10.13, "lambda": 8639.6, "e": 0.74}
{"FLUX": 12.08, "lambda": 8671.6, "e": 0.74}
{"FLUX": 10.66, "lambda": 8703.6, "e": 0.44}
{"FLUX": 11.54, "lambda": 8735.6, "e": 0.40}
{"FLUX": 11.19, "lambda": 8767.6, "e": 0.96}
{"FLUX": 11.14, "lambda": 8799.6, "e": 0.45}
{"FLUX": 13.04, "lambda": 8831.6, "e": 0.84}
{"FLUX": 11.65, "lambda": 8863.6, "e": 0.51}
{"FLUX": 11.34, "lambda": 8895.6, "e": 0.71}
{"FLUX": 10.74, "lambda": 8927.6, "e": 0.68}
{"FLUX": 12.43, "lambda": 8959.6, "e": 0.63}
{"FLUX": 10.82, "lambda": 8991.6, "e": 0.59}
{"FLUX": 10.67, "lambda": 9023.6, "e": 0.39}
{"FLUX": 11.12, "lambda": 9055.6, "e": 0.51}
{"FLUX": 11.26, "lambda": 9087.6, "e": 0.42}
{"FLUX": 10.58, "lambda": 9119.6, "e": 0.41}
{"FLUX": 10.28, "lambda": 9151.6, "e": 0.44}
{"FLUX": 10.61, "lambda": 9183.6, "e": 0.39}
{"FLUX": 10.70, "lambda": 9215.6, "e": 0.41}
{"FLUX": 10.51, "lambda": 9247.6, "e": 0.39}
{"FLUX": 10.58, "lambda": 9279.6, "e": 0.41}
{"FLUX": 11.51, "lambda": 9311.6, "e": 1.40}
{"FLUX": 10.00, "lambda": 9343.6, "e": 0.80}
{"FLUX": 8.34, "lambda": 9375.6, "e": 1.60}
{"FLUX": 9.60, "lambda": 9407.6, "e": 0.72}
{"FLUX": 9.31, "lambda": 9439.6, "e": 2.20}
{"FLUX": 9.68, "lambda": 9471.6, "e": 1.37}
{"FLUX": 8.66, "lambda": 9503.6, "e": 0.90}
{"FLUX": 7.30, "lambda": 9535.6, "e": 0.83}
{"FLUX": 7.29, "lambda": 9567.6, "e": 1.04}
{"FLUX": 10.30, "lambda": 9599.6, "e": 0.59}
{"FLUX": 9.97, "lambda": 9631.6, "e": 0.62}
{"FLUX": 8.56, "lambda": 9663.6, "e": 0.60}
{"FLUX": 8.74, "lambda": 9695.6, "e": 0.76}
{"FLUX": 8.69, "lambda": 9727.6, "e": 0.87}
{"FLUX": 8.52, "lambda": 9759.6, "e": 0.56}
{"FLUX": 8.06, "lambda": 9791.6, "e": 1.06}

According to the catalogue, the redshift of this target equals 0.53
